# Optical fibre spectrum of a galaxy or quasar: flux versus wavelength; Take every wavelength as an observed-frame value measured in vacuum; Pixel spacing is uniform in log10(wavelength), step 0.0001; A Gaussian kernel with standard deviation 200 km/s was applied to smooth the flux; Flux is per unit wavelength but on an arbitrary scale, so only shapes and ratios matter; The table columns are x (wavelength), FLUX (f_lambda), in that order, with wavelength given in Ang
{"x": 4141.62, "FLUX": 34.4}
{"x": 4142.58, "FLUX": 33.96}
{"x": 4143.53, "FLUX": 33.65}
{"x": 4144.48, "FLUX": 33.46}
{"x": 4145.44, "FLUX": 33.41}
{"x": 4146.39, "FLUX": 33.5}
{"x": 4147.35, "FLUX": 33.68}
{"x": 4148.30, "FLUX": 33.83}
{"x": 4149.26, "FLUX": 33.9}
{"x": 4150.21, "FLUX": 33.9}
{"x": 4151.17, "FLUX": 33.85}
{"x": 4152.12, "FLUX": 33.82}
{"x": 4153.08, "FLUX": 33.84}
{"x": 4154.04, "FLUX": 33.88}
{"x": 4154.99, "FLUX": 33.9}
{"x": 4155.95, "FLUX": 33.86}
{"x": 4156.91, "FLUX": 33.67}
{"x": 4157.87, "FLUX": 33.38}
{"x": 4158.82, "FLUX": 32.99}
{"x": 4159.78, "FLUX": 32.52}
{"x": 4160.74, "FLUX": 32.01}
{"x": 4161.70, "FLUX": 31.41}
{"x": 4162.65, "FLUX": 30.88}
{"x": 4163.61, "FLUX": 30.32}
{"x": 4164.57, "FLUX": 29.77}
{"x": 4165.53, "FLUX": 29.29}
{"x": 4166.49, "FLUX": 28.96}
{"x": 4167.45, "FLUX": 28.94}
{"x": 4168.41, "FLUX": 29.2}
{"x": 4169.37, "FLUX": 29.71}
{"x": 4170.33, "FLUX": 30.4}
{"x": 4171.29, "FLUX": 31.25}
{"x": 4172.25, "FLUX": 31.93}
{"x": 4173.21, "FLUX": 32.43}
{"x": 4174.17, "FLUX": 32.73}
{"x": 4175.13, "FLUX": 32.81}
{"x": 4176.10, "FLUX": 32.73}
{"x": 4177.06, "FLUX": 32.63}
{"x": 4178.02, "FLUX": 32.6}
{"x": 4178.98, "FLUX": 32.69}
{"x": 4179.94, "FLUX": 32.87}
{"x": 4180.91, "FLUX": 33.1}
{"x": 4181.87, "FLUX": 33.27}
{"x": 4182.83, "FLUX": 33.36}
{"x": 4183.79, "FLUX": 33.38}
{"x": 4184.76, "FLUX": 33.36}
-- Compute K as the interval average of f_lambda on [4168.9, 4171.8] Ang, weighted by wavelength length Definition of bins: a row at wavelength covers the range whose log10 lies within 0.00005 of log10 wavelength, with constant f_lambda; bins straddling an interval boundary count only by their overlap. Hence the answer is 30.5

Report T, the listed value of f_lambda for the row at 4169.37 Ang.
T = 29.71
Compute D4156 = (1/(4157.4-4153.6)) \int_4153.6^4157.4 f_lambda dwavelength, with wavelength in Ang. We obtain 33.8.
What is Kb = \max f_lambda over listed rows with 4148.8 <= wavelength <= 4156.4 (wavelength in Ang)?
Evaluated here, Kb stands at 33.9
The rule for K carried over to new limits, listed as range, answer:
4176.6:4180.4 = 32.8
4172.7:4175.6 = 32.7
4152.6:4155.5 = 33.8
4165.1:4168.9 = 29.1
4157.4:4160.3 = 33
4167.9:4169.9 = 29.5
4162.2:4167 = 29.8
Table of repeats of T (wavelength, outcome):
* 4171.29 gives 31.25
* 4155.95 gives 33.86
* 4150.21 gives 33.9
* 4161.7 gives 31.41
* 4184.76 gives 33.36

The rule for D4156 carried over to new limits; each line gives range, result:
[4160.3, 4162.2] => 31.8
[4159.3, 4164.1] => 31.4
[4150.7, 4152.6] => 33.9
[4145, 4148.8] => 33.6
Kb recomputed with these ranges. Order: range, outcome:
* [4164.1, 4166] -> 29.77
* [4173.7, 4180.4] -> 32.87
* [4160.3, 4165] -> 32.01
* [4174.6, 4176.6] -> 32.81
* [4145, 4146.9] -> 33.5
